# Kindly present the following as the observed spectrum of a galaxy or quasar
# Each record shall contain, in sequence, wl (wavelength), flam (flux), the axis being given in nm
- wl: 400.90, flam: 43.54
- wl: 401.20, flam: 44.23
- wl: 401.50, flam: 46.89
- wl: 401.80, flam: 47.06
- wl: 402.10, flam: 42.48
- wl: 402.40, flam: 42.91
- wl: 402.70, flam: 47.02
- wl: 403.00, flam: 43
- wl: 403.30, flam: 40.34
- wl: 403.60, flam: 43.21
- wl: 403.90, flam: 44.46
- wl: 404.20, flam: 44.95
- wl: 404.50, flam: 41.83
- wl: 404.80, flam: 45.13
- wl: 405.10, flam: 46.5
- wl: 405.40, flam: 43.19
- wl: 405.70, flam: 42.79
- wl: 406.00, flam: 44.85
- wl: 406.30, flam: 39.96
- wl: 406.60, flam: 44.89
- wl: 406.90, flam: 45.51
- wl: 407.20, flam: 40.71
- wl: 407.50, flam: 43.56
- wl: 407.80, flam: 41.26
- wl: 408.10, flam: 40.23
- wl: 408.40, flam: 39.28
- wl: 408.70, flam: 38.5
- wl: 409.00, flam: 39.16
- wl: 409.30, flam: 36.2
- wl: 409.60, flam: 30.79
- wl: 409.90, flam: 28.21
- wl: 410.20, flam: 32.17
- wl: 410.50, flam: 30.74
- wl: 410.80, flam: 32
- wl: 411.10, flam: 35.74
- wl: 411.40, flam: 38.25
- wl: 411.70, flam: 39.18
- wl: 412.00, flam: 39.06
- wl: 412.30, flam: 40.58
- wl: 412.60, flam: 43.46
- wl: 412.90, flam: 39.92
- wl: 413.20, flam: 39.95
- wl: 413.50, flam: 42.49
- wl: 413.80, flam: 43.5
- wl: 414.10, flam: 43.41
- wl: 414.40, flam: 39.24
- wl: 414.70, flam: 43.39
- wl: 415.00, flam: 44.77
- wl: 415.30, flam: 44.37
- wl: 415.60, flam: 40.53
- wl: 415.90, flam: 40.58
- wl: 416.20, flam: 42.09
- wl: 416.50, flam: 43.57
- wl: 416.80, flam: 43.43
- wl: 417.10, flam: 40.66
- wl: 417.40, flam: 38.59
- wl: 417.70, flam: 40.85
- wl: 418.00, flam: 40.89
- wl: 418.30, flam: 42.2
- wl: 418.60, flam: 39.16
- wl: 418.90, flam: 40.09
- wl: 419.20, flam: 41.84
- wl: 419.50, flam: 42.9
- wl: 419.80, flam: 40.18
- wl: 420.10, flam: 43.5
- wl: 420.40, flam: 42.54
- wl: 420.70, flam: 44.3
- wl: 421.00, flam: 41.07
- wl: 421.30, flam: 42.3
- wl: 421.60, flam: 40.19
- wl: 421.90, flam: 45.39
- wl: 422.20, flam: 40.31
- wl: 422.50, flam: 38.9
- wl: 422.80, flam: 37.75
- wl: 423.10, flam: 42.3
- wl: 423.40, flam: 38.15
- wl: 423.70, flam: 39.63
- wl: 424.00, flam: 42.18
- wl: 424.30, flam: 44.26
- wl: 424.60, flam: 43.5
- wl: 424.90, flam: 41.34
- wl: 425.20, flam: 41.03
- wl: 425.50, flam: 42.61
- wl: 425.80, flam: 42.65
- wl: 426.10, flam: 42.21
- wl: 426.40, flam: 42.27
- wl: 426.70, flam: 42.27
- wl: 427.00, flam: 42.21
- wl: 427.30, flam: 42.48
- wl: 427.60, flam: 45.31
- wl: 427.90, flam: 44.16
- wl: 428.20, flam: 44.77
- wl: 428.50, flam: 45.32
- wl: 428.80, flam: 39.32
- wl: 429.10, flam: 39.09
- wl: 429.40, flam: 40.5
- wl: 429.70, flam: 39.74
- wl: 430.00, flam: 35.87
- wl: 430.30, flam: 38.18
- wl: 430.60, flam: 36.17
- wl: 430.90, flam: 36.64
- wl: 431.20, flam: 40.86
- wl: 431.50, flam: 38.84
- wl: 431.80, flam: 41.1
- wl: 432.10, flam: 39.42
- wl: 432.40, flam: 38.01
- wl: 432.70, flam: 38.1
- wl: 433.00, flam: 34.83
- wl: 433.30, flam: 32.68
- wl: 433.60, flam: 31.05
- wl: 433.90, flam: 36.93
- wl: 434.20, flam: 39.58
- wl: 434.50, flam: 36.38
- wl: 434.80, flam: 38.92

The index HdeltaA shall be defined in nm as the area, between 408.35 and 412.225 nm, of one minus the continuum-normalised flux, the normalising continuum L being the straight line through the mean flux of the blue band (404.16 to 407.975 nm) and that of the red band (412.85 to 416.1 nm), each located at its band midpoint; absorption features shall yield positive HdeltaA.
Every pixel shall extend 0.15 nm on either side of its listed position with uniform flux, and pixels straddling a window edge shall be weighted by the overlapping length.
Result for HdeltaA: 0.67 nm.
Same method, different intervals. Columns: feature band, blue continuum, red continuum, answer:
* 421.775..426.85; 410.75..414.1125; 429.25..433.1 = -0.343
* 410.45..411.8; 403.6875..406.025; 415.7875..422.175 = 0.241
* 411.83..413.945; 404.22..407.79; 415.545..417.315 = 0.055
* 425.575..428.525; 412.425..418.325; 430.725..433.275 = -0.300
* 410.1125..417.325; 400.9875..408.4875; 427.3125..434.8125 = 0.297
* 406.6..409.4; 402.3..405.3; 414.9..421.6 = 0.163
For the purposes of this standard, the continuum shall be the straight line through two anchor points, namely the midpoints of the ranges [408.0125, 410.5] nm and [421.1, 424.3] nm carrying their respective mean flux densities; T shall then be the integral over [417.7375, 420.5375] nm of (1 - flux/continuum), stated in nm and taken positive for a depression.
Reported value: -0.15 nm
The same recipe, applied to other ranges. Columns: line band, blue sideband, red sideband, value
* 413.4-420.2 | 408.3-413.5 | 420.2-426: -0.47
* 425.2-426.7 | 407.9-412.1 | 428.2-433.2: -0.16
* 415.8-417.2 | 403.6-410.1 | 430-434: -0.09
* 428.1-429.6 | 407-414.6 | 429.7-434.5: -0.17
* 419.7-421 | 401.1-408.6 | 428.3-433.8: -0.07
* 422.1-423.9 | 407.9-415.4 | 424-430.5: 0.06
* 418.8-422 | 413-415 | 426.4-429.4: 0.01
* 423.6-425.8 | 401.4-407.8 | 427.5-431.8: -0.06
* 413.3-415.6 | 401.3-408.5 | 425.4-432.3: -0.02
